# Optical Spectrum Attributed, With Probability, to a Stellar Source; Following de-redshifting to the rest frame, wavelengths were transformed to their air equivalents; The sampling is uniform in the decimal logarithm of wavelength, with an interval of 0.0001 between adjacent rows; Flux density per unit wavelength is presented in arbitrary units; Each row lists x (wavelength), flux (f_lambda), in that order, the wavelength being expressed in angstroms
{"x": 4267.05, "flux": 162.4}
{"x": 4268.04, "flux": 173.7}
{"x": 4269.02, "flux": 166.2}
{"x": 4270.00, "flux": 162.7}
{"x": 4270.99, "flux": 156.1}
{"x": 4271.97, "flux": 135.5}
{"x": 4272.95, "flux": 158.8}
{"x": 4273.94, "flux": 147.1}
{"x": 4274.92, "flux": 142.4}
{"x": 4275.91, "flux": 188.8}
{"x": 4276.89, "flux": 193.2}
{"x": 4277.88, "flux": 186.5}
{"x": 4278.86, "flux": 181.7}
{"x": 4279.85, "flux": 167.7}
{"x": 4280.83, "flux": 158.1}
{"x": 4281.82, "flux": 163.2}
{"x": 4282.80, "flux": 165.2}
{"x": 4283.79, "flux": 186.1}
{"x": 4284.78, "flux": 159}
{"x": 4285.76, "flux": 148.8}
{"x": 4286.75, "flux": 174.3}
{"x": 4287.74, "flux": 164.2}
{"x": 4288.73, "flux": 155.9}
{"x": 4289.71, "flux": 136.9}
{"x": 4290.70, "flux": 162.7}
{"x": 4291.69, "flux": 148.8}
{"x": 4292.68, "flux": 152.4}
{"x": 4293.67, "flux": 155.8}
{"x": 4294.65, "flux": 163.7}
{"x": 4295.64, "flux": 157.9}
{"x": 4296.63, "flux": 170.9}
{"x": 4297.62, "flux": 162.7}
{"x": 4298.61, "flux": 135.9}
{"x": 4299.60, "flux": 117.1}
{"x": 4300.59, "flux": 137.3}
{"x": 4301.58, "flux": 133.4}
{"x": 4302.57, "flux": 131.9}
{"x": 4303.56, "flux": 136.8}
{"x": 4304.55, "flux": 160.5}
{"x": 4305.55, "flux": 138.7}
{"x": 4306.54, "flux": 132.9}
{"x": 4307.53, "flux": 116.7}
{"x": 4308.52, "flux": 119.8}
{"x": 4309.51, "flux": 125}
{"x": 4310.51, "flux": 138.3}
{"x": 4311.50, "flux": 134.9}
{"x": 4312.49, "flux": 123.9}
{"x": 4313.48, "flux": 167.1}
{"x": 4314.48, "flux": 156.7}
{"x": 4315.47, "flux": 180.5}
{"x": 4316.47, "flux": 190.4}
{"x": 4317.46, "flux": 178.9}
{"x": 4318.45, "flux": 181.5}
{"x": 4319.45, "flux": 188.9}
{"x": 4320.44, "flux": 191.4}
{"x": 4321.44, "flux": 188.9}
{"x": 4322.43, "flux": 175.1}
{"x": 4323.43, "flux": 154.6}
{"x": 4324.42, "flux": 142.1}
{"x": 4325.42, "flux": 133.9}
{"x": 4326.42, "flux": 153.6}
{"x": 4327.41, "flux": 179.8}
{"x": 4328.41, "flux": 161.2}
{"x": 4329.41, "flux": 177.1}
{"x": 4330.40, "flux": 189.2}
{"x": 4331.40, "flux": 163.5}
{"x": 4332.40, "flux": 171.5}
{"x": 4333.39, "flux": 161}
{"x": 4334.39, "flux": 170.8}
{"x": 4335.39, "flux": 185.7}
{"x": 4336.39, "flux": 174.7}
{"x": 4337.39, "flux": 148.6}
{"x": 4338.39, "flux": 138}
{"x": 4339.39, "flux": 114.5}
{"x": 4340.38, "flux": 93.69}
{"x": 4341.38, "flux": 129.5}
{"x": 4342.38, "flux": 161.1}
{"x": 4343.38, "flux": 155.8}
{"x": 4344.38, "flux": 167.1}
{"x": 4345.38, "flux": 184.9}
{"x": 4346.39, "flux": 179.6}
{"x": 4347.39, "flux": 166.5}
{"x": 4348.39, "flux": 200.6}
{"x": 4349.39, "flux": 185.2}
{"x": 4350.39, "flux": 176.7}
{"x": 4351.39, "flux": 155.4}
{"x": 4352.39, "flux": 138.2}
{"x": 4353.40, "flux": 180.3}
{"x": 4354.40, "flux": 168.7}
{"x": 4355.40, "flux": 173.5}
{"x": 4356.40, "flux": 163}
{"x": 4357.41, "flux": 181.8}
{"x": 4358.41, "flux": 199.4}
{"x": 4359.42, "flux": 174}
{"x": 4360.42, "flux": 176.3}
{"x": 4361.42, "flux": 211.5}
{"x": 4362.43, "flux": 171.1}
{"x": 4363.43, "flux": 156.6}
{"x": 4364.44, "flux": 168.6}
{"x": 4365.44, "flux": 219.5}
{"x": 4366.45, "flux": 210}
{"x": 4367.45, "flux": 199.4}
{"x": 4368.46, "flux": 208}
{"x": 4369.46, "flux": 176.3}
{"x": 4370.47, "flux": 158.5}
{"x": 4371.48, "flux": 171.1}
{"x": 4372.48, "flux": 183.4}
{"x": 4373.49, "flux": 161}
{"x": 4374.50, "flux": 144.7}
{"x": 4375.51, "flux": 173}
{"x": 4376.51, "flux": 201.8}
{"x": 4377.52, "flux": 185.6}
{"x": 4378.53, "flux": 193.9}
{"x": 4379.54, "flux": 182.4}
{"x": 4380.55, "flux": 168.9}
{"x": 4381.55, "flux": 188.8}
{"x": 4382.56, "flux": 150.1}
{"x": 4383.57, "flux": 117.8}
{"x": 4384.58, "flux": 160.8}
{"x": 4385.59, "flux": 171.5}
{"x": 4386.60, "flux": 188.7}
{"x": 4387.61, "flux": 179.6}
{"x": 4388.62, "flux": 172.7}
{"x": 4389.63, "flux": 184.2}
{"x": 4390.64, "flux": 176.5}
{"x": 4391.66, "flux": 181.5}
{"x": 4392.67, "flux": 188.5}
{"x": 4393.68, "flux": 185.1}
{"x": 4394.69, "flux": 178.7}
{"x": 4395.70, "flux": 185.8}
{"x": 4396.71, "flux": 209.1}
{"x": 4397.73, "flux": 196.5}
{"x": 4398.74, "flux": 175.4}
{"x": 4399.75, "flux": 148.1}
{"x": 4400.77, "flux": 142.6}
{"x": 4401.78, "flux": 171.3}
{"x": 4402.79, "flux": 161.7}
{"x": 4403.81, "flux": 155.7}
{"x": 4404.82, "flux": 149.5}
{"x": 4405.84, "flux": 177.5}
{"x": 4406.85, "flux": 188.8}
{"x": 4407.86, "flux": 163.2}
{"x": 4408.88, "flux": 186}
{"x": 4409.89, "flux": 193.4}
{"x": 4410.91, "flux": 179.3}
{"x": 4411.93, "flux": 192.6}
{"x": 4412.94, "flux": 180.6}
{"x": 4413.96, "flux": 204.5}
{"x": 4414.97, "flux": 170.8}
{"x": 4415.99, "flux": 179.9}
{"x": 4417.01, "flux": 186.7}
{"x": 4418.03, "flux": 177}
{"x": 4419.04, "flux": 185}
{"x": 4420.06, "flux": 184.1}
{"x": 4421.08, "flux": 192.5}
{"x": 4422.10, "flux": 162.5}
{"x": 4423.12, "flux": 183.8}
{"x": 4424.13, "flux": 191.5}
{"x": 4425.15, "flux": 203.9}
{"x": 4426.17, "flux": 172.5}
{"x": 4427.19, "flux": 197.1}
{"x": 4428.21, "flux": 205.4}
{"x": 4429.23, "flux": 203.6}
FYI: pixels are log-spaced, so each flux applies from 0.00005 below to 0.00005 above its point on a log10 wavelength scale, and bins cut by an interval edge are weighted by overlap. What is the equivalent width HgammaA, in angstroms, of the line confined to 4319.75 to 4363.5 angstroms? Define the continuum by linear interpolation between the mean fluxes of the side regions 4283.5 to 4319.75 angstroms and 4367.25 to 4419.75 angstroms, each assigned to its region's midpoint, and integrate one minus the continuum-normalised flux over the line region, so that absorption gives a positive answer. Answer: -1.1 angstroms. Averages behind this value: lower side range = 152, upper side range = 177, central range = 167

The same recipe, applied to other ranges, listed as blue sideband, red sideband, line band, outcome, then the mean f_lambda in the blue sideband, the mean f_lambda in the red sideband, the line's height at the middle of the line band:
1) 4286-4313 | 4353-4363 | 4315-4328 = -1.22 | 144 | 180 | 158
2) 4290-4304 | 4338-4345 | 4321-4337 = -3.04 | 148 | 138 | 141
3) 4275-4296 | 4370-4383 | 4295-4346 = 4.18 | 165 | 174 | 168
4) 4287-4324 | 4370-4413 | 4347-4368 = -1.74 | 153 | 175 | 166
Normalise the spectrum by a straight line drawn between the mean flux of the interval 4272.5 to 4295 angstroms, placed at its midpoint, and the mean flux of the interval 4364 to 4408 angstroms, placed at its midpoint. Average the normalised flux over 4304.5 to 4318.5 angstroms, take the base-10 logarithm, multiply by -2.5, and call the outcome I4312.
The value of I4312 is 0.13 mag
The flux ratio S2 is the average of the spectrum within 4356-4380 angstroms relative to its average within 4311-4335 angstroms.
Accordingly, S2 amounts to 1.1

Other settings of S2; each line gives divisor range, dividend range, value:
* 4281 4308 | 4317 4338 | 1.13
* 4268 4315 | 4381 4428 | 1.16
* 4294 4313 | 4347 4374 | 1.29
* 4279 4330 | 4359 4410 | 1.13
